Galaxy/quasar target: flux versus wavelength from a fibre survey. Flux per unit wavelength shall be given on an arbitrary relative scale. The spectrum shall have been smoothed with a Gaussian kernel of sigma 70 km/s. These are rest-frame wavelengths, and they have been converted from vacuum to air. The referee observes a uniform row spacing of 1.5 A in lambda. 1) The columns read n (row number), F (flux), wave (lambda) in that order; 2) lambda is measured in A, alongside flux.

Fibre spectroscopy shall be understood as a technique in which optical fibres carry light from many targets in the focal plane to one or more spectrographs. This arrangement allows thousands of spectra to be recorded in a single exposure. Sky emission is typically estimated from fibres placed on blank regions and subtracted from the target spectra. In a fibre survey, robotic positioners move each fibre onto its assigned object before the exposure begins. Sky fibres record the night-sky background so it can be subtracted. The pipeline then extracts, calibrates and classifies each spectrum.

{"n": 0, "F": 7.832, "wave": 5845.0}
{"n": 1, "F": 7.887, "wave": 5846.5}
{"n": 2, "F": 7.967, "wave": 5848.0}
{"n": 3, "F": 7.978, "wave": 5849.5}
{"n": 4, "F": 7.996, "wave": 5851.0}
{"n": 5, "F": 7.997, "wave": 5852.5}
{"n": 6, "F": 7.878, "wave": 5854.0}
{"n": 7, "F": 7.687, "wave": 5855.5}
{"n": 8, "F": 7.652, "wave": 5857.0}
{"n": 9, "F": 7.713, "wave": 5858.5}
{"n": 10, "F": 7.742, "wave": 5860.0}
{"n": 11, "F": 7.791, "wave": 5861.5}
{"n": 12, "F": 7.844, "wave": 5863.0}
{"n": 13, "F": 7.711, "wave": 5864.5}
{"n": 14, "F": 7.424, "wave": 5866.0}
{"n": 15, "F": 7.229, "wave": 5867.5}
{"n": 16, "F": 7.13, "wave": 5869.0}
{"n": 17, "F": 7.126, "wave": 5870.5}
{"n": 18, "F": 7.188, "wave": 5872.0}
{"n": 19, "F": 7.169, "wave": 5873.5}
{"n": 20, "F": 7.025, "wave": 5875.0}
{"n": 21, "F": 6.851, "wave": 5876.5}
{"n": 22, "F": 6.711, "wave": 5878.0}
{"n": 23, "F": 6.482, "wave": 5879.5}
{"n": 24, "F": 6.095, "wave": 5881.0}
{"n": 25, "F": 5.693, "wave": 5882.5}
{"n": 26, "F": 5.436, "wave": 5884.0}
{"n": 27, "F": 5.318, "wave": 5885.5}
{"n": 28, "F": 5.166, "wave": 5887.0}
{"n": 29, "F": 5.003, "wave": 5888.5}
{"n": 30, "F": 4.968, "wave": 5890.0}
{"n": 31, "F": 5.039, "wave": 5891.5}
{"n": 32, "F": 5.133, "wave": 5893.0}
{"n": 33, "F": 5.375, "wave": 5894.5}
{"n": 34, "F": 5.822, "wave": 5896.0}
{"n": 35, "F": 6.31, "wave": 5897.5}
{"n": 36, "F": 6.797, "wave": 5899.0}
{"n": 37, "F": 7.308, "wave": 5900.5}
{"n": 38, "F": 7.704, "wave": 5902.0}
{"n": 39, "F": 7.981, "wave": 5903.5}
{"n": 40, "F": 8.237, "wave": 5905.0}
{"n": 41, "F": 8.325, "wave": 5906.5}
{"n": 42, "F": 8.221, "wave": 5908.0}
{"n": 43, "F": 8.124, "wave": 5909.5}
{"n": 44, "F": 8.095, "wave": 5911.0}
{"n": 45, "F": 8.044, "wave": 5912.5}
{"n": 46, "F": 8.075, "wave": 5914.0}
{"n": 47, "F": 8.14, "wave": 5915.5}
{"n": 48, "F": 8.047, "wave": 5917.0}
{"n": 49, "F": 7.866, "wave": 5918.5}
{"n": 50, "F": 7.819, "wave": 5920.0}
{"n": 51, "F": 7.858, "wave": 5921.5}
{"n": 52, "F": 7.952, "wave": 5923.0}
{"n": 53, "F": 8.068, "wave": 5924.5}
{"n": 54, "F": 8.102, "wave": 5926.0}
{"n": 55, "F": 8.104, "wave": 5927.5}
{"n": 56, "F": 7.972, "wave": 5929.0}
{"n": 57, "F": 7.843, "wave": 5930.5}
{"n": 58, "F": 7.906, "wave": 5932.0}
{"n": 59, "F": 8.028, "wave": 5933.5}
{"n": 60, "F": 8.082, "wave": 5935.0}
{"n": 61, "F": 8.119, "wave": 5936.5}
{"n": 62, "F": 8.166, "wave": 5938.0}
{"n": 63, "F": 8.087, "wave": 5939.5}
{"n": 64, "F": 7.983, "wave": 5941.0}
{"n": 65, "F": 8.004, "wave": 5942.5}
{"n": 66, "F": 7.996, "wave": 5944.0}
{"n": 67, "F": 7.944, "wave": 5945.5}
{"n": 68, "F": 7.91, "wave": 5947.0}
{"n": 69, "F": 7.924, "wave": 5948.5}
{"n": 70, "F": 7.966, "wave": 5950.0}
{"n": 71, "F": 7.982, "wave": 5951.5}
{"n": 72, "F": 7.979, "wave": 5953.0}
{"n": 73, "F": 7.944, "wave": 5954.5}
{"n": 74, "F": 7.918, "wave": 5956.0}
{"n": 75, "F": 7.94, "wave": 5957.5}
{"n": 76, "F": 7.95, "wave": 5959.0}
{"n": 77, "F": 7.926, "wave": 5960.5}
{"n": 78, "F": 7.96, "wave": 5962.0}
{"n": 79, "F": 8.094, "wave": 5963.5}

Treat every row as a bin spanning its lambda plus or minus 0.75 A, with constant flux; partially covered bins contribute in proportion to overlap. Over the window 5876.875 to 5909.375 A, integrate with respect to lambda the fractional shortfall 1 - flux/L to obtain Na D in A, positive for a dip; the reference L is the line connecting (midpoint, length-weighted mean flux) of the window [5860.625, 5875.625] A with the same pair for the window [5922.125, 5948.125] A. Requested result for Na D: 5.3 A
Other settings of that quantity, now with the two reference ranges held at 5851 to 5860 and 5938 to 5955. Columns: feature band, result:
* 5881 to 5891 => 3.2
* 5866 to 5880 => 1.5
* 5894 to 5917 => 1.0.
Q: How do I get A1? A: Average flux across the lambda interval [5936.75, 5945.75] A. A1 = 8.04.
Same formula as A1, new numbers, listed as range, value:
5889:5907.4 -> 6.58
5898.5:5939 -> 7.97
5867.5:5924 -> 6.92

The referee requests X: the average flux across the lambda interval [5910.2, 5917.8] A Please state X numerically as 8.08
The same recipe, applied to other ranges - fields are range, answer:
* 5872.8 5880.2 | 6.85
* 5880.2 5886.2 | 5.65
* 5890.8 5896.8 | 5.35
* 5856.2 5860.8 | 7.7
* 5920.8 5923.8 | 7.91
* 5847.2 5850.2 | 7.97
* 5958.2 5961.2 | 7.94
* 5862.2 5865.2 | 7.78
